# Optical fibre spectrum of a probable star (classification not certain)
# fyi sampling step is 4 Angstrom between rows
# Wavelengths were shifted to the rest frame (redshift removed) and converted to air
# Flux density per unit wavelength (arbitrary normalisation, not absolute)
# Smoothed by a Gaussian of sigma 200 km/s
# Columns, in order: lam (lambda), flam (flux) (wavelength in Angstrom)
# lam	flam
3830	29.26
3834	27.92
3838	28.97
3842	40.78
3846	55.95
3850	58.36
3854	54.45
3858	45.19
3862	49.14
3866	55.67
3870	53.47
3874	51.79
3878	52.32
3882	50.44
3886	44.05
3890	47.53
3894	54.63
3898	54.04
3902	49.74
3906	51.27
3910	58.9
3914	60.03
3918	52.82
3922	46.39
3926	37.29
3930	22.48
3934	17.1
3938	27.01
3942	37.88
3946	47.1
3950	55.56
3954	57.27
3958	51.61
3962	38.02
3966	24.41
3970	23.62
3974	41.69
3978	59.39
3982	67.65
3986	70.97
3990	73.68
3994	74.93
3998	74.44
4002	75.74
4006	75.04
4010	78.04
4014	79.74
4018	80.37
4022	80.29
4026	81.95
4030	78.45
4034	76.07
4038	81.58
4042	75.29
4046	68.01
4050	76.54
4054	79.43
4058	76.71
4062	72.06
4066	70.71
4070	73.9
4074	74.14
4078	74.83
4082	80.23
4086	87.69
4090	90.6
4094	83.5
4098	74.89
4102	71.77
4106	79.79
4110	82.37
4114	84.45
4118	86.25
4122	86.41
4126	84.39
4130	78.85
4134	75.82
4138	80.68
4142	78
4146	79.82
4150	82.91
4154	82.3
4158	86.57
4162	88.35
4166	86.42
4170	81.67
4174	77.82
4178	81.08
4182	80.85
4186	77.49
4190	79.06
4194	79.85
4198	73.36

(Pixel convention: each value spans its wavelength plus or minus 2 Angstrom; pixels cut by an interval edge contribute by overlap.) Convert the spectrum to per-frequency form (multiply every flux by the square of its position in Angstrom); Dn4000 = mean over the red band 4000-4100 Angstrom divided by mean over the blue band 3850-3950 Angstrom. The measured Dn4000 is 1.8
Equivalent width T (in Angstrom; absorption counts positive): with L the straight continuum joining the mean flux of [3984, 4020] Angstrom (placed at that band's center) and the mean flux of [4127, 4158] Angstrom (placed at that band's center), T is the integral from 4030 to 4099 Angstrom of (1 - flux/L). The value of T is 0.35 Angstrom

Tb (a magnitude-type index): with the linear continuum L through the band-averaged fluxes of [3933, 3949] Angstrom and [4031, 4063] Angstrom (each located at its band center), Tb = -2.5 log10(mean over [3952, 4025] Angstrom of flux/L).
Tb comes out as -0.17 mag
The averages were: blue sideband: 34.7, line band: 62.9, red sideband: 75.9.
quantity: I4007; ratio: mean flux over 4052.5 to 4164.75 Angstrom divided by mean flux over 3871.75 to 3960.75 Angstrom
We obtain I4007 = 1.72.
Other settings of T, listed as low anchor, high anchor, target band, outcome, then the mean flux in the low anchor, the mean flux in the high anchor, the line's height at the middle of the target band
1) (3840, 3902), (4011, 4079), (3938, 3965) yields 7.5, 51.1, 76.5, 62.9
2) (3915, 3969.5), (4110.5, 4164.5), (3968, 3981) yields 0.9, 39.5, 82.7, 46.7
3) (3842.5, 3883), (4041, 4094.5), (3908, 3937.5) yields 8.9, 52.3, 77.3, 59.6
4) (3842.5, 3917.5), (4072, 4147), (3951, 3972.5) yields 7.7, 52.4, 80.8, 62.5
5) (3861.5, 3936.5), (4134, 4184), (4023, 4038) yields -3.3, 47.7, 82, 65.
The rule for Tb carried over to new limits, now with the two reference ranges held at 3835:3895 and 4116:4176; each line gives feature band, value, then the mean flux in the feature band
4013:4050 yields -0.13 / 77.8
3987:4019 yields -0.16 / 76.2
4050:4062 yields -0.07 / 76.8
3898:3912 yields 0.01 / 53.4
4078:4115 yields -0.07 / 81.3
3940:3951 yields 0.26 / 46.1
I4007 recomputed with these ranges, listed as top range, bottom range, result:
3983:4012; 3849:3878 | 1.42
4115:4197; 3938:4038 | 1.31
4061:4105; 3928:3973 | 2.12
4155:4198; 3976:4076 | 1.09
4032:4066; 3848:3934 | 1.53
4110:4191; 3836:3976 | 1.80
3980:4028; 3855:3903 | 1.50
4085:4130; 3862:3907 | 1.61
